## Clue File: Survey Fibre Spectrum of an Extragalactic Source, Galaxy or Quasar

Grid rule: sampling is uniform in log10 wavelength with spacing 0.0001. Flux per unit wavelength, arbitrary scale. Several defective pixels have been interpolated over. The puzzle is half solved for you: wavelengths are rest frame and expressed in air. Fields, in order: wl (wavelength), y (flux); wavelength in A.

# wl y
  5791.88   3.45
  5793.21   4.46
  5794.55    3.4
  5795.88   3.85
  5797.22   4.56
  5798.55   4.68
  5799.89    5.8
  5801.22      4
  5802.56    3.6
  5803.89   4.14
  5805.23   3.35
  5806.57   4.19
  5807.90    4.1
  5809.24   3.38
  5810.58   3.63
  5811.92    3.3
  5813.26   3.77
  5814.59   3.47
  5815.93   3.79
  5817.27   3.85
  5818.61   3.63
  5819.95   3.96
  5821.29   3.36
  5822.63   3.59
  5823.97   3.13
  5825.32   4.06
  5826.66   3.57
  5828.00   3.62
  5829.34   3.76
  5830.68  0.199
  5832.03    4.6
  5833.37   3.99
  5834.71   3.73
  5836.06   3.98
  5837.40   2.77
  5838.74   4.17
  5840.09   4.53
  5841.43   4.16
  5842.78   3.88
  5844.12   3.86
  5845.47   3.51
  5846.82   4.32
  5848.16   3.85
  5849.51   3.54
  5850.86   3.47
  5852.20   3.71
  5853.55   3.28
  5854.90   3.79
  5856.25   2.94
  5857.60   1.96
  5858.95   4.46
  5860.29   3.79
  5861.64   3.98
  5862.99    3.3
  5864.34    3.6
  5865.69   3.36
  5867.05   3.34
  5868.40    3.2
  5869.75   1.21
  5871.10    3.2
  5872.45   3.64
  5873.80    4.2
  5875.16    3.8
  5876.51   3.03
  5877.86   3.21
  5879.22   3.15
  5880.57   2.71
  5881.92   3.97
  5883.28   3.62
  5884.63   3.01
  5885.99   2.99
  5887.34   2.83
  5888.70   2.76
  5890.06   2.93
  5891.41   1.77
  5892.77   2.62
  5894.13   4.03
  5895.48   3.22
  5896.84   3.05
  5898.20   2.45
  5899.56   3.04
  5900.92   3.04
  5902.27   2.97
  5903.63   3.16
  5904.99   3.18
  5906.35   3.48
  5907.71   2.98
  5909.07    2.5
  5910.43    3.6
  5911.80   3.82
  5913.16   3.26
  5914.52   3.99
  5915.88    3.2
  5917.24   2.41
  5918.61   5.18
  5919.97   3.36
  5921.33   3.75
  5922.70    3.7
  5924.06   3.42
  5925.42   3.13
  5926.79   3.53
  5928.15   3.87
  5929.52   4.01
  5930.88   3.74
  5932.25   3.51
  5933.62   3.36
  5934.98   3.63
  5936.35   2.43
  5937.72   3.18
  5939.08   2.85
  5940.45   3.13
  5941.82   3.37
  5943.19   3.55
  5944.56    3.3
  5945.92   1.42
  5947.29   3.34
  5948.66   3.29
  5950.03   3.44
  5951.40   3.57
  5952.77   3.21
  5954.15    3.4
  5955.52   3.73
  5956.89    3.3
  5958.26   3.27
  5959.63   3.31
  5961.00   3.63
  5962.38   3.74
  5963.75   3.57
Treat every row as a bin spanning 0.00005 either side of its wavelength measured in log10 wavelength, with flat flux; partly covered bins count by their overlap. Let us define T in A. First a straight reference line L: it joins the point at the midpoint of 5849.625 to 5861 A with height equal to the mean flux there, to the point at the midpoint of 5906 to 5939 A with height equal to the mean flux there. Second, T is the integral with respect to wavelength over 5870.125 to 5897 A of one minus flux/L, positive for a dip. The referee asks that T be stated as 2.1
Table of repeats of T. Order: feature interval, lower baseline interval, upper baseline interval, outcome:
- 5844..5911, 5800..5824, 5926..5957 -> 5.4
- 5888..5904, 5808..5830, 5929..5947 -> 2.0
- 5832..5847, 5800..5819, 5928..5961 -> -1.0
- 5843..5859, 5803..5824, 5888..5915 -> -0.5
